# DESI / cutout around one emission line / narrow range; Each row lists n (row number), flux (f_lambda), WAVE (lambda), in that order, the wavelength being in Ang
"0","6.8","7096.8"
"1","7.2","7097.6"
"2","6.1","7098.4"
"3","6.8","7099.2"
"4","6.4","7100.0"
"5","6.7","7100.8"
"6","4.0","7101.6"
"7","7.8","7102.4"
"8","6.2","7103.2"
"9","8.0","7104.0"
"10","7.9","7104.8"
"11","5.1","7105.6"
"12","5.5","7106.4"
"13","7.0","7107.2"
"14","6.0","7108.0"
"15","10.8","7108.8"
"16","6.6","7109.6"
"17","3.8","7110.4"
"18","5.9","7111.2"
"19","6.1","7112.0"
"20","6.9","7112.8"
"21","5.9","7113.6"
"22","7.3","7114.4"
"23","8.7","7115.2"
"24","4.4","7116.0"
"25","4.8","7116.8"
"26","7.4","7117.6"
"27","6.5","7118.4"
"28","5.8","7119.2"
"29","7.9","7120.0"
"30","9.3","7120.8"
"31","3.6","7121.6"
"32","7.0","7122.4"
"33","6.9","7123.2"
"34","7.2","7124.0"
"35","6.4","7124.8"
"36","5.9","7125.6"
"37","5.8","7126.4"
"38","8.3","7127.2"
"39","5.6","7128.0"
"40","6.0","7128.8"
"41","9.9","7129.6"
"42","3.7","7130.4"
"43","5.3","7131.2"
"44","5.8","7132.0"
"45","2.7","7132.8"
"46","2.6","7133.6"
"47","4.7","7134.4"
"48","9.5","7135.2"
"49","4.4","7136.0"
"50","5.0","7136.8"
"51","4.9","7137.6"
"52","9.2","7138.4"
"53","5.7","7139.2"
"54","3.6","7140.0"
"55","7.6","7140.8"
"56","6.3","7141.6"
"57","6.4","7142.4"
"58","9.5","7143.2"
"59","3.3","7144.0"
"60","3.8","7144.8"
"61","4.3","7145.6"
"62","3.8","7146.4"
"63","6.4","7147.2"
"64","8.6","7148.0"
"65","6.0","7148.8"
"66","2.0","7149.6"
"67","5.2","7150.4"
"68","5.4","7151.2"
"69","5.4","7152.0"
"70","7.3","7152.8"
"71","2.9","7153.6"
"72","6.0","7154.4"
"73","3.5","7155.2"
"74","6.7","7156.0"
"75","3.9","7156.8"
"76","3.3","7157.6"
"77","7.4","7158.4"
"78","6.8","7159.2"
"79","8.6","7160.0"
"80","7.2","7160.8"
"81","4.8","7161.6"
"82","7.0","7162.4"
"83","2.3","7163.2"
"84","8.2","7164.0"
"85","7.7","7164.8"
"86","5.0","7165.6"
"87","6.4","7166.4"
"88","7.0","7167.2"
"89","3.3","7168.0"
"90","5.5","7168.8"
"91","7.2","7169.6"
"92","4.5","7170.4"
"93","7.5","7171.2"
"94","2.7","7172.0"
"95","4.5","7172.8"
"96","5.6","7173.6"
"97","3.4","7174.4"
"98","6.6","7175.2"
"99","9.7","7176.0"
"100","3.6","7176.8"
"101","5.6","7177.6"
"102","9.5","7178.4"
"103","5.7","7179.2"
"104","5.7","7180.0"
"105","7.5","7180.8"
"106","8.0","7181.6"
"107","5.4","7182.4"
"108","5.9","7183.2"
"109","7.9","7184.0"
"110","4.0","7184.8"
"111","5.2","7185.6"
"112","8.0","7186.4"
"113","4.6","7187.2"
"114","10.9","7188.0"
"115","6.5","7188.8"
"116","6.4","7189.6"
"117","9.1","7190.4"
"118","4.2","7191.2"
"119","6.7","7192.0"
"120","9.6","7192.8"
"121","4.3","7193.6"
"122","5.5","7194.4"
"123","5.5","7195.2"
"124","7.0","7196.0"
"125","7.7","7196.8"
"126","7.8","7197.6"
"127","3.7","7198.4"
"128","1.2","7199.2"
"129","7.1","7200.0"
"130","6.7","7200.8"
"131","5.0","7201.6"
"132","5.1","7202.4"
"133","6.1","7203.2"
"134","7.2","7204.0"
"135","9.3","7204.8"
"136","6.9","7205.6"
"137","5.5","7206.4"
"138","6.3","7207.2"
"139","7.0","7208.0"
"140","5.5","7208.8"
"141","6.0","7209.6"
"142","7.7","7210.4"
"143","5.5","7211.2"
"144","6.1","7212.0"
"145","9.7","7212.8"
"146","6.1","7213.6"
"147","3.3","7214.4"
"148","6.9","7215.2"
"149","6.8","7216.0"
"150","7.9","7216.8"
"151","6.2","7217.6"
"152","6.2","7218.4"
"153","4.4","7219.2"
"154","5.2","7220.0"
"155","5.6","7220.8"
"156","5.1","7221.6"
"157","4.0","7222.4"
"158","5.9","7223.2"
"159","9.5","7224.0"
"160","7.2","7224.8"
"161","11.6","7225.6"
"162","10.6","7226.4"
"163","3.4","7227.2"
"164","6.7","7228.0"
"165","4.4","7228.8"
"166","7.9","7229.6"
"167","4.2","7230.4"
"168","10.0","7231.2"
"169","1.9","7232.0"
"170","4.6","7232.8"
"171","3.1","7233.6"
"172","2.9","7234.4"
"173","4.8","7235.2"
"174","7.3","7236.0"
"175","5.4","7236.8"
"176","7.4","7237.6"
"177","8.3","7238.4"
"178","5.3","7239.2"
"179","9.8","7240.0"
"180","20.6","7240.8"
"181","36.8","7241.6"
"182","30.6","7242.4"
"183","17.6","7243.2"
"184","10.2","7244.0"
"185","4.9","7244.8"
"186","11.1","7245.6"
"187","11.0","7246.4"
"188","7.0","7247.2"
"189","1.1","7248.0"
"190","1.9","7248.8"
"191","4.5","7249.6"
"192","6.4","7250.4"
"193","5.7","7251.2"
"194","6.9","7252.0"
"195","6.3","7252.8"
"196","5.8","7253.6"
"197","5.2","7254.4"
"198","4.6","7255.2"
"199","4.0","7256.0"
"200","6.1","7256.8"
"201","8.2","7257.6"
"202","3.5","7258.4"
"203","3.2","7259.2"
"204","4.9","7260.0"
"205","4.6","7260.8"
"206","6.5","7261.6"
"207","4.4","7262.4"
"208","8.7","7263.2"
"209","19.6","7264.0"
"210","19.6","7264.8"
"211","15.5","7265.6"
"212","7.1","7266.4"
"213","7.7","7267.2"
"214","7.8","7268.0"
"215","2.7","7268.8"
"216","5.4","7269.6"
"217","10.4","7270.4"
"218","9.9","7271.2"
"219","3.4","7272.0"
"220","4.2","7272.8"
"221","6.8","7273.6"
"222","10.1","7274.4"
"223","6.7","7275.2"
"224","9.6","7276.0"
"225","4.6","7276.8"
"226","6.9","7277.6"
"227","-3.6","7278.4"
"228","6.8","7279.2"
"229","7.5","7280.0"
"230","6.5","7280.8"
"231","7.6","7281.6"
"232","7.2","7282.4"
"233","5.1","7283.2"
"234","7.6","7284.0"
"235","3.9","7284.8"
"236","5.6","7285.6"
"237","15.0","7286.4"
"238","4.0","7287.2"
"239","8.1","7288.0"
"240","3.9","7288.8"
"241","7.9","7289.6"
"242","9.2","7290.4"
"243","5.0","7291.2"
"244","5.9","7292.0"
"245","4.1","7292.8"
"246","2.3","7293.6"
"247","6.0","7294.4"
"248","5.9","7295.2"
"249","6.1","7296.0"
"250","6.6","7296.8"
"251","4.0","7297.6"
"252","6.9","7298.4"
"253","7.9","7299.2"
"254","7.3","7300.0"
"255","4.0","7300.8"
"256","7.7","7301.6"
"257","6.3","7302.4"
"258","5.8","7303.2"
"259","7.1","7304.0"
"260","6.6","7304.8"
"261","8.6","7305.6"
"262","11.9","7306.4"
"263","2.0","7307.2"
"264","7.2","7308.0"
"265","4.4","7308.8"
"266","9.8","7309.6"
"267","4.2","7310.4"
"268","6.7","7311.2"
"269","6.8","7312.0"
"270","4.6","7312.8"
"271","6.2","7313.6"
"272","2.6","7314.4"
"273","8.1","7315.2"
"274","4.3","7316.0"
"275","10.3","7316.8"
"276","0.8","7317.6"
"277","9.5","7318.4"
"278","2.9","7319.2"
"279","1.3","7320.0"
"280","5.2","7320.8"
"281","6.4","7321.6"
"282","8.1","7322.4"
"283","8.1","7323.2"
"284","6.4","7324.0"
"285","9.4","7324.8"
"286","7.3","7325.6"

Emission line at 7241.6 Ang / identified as Halpha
